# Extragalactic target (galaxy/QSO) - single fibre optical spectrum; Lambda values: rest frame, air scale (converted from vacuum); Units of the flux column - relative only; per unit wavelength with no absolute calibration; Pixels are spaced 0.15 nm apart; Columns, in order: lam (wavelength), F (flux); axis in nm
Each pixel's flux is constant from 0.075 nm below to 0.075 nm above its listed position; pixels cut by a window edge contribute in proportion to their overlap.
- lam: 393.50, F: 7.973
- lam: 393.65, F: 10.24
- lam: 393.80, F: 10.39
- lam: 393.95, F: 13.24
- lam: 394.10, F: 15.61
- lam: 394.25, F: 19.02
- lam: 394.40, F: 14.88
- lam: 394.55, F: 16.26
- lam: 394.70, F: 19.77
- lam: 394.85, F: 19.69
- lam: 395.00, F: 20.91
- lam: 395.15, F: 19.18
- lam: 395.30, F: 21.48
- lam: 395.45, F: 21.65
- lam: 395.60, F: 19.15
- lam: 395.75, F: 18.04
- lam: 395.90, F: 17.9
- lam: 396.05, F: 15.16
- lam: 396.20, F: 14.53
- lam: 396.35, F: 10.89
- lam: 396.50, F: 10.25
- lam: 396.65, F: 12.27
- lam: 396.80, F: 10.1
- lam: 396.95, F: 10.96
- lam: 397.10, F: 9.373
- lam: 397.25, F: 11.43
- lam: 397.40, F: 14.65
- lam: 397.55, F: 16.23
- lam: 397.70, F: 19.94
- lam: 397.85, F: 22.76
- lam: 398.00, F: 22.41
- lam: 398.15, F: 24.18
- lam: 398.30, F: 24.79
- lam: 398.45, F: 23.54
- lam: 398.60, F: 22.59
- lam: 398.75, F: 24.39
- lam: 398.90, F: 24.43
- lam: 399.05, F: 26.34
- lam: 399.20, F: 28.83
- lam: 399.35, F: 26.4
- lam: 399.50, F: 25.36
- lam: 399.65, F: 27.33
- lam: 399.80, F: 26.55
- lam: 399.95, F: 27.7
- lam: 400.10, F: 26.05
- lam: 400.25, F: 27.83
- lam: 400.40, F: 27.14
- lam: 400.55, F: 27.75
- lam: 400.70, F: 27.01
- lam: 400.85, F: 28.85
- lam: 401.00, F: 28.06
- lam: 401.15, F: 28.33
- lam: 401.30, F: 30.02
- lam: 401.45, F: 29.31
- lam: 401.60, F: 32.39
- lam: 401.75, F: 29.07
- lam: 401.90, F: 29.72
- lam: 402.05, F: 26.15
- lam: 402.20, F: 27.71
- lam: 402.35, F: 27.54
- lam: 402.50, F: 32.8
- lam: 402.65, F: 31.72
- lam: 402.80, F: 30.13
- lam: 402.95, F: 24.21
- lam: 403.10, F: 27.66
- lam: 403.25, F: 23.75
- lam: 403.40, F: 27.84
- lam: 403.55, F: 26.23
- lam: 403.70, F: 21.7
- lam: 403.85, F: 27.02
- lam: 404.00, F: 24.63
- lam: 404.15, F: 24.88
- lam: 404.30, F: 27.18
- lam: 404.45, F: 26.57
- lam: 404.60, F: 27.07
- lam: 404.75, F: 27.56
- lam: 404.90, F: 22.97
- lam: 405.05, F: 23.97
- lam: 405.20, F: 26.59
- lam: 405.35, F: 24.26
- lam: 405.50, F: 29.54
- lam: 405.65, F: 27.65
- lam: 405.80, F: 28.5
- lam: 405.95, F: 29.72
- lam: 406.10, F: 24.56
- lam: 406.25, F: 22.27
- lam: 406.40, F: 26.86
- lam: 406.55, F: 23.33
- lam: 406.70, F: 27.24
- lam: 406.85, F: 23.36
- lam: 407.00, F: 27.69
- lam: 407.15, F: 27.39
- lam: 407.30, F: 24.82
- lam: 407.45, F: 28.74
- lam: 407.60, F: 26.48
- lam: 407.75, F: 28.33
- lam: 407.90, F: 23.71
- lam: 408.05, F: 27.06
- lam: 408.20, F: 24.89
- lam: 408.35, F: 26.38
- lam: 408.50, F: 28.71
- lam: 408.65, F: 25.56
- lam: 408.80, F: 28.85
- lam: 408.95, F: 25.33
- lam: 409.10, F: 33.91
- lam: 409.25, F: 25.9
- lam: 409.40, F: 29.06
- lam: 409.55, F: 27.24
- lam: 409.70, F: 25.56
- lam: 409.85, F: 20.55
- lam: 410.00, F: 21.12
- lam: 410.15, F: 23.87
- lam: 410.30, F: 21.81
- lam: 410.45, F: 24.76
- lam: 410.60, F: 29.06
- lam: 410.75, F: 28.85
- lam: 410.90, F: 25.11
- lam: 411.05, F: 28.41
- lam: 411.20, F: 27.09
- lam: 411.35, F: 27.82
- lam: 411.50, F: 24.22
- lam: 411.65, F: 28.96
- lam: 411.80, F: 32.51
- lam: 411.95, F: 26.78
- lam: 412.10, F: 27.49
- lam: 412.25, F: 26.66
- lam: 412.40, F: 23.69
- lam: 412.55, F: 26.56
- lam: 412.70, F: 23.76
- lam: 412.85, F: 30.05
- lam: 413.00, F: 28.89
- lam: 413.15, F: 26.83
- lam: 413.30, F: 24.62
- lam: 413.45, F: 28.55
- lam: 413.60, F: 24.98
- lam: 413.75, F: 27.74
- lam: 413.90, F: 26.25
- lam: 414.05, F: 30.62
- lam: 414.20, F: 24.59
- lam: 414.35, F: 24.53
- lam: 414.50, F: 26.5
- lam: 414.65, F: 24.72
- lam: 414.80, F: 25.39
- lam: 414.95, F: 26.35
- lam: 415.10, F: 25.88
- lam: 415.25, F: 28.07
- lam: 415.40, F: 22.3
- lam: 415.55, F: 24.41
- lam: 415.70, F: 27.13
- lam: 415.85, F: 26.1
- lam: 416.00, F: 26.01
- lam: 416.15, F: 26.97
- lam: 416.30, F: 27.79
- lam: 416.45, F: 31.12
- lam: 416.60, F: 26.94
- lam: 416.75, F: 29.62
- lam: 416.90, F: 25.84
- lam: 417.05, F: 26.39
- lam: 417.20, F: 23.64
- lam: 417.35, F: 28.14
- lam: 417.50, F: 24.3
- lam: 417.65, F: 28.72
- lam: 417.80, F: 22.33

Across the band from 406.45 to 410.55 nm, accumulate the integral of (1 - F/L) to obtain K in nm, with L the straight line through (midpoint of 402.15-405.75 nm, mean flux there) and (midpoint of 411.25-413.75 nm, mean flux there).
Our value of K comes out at 0.13 nm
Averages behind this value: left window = 26.7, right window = 27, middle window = 26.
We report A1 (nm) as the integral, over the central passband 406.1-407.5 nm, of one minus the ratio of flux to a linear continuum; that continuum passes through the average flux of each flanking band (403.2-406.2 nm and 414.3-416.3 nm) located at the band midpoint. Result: 0.02 nm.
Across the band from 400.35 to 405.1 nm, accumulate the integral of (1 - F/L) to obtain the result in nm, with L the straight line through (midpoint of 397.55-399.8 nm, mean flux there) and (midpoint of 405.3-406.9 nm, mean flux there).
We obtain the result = -0.40 nm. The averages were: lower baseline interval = 24.3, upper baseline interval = 26.2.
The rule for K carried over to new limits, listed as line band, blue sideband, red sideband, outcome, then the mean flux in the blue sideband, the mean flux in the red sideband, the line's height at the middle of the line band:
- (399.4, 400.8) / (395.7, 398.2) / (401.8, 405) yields -0.41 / 15.2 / 26.9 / 20.9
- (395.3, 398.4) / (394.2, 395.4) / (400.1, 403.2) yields 0.76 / 19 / 28.6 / 21.8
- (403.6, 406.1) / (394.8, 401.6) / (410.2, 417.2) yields -0.25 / 21.7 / 26.7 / 23.8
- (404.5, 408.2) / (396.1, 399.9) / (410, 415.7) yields -0.44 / 19.6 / 26.4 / 23.4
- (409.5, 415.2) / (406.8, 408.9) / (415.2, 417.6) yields 0.06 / 26.6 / 26.6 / 26.6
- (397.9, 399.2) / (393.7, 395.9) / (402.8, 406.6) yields -0.22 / 17.7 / 26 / 20.8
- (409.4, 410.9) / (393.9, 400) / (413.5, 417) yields -0.03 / 19.3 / 26.5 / 24.5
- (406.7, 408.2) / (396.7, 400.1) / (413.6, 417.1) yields -0.14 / 21.4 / 26.5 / 24.2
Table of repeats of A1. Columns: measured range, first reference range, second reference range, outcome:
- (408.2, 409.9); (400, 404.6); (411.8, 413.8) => 0.01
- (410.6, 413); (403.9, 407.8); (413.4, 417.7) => -0.08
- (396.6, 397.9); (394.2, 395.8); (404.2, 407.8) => 0.41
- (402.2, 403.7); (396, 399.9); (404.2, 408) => -0.26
